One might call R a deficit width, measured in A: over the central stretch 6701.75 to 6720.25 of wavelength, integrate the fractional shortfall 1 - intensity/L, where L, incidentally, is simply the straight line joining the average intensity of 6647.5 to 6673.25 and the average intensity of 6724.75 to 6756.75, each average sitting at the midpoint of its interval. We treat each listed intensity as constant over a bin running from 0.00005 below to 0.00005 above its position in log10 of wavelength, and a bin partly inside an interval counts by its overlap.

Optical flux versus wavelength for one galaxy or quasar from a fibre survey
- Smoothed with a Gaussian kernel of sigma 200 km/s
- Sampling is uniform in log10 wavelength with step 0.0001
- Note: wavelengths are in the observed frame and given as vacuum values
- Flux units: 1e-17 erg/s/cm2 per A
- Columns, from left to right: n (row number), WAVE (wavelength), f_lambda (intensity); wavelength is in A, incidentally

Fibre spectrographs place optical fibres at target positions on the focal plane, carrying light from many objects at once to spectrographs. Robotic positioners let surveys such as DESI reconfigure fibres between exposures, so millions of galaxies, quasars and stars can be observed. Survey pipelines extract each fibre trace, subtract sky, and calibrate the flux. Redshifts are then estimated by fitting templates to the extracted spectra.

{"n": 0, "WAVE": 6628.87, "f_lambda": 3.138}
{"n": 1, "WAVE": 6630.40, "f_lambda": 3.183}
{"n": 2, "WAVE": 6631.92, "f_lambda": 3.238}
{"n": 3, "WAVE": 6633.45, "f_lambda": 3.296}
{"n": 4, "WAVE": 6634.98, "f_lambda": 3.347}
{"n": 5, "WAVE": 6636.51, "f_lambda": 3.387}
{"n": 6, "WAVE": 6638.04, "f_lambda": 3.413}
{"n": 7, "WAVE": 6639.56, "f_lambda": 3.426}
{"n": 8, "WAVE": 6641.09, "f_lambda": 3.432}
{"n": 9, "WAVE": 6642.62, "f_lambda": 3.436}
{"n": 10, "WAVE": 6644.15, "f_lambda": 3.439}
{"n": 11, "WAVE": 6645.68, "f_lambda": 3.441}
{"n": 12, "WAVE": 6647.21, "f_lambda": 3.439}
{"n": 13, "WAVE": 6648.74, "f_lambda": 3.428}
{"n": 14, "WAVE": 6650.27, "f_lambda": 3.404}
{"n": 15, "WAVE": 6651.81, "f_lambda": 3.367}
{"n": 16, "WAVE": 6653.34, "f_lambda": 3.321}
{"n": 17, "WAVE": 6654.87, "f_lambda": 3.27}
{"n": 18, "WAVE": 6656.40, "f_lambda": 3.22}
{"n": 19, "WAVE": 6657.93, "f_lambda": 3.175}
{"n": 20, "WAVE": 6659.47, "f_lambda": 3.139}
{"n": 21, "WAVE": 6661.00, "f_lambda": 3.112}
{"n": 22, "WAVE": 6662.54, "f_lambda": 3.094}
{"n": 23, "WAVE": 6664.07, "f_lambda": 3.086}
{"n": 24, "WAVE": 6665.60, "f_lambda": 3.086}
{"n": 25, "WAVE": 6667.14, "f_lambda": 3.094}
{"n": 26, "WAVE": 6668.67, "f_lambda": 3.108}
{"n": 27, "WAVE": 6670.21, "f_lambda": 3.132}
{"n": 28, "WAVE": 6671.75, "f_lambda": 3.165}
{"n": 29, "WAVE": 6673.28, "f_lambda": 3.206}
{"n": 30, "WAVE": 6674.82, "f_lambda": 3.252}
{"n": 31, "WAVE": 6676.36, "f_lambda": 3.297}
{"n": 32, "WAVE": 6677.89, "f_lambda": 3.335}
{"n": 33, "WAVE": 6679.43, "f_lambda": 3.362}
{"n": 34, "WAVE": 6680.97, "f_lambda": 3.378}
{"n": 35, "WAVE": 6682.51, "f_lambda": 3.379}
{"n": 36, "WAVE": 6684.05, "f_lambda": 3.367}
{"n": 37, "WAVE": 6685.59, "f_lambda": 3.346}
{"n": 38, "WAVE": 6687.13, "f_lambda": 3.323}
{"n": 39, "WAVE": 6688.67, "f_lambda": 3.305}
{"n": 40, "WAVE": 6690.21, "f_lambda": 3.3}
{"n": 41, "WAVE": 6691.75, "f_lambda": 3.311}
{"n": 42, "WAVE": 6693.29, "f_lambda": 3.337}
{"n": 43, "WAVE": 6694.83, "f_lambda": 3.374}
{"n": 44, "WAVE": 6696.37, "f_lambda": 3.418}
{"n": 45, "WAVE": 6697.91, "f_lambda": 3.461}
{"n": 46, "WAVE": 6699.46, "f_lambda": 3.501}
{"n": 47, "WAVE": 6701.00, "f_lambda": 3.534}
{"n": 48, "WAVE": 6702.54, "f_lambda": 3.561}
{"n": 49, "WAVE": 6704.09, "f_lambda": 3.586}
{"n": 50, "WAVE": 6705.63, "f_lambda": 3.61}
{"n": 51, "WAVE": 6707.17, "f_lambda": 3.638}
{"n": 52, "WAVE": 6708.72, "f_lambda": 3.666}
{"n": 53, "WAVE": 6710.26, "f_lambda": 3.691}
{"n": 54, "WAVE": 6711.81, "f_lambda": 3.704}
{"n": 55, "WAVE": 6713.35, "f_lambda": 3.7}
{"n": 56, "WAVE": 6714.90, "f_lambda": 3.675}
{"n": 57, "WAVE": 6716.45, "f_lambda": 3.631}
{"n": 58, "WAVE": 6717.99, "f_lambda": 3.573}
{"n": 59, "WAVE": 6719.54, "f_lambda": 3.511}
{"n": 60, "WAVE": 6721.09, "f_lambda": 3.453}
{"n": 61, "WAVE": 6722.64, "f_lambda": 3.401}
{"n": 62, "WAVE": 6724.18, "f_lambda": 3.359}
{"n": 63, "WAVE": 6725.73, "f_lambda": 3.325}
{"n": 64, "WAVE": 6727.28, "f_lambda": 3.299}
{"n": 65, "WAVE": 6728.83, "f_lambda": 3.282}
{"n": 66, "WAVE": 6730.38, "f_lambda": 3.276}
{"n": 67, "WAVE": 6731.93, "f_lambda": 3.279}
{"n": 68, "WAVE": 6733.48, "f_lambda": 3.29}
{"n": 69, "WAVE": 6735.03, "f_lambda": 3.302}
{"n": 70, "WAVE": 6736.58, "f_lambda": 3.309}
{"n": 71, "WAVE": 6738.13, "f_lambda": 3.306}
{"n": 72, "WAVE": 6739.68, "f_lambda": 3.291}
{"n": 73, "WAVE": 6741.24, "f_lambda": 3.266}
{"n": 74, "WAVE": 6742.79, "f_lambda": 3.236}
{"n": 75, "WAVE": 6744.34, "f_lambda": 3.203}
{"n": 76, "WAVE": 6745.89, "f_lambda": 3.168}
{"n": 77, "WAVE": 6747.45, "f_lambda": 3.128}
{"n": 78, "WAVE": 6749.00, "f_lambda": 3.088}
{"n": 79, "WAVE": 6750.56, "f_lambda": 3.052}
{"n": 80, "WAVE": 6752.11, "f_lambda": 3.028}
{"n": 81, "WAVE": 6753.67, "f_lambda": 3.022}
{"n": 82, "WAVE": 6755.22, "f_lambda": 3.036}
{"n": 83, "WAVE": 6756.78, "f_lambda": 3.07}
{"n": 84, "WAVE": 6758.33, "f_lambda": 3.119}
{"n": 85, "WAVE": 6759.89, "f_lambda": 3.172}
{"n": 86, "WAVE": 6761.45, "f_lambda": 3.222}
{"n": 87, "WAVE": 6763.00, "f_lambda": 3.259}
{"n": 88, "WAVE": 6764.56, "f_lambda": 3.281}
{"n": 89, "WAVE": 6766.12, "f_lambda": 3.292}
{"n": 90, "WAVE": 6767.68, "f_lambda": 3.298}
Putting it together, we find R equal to -2.44 A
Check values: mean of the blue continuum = 3.2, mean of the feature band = 3.63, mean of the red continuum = 3.21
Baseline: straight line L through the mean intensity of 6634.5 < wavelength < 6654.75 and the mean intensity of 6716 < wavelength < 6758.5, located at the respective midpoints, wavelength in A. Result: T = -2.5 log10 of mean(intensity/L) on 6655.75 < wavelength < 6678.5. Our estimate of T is 0.07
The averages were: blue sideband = 3.4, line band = 3.17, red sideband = 3.26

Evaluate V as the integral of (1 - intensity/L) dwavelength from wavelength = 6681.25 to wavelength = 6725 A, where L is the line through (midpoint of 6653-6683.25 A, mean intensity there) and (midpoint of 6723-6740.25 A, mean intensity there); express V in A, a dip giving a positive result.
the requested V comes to -3.0 A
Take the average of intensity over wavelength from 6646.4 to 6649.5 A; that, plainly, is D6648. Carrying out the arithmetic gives 3.43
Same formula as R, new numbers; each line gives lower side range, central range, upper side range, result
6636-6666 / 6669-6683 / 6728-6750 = 0.1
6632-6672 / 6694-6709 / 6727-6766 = -1.4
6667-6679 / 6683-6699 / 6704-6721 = 0.2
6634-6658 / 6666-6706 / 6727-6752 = -0.4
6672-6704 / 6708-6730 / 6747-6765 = -1.7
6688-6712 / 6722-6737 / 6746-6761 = -0.2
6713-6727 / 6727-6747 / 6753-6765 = 0.5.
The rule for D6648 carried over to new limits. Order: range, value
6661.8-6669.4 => 3.1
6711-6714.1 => 3.7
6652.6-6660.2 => 3.23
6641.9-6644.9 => 3.44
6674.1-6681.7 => 3.33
